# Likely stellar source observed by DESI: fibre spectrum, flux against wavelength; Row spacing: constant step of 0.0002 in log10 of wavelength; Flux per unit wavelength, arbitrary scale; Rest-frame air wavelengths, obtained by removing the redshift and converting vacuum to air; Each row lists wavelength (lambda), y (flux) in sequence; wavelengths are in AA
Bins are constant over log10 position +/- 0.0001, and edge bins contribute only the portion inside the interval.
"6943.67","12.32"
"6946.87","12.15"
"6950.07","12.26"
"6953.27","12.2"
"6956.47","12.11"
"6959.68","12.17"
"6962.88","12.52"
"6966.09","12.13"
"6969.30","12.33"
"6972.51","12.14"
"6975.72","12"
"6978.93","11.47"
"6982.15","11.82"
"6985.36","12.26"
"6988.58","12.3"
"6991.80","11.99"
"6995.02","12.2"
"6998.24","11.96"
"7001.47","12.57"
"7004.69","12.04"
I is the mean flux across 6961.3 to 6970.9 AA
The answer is 12.3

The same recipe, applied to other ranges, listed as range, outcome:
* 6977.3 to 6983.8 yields 11.7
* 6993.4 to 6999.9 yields 12.1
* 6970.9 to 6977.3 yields 12.1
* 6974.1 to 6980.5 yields 11.7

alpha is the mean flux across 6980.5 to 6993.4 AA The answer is 12.1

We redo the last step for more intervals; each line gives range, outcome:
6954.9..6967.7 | 12.2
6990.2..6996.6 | 12.1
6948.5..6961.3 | 12.2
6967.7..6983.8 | 12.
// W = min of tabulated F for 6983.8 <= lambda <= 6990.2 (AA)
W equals 12.26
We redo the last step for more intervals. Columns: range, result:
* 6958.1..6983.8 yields 11.47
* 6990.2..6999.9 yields 11.96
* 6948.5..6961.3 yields 12.11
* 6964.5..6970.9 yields 12.13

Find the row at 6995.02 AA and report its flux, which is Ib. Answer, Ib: 12.2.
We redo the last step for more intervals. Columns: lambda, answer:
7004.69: 12.04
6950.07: 12.26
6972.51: 12.14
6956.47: 12.11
